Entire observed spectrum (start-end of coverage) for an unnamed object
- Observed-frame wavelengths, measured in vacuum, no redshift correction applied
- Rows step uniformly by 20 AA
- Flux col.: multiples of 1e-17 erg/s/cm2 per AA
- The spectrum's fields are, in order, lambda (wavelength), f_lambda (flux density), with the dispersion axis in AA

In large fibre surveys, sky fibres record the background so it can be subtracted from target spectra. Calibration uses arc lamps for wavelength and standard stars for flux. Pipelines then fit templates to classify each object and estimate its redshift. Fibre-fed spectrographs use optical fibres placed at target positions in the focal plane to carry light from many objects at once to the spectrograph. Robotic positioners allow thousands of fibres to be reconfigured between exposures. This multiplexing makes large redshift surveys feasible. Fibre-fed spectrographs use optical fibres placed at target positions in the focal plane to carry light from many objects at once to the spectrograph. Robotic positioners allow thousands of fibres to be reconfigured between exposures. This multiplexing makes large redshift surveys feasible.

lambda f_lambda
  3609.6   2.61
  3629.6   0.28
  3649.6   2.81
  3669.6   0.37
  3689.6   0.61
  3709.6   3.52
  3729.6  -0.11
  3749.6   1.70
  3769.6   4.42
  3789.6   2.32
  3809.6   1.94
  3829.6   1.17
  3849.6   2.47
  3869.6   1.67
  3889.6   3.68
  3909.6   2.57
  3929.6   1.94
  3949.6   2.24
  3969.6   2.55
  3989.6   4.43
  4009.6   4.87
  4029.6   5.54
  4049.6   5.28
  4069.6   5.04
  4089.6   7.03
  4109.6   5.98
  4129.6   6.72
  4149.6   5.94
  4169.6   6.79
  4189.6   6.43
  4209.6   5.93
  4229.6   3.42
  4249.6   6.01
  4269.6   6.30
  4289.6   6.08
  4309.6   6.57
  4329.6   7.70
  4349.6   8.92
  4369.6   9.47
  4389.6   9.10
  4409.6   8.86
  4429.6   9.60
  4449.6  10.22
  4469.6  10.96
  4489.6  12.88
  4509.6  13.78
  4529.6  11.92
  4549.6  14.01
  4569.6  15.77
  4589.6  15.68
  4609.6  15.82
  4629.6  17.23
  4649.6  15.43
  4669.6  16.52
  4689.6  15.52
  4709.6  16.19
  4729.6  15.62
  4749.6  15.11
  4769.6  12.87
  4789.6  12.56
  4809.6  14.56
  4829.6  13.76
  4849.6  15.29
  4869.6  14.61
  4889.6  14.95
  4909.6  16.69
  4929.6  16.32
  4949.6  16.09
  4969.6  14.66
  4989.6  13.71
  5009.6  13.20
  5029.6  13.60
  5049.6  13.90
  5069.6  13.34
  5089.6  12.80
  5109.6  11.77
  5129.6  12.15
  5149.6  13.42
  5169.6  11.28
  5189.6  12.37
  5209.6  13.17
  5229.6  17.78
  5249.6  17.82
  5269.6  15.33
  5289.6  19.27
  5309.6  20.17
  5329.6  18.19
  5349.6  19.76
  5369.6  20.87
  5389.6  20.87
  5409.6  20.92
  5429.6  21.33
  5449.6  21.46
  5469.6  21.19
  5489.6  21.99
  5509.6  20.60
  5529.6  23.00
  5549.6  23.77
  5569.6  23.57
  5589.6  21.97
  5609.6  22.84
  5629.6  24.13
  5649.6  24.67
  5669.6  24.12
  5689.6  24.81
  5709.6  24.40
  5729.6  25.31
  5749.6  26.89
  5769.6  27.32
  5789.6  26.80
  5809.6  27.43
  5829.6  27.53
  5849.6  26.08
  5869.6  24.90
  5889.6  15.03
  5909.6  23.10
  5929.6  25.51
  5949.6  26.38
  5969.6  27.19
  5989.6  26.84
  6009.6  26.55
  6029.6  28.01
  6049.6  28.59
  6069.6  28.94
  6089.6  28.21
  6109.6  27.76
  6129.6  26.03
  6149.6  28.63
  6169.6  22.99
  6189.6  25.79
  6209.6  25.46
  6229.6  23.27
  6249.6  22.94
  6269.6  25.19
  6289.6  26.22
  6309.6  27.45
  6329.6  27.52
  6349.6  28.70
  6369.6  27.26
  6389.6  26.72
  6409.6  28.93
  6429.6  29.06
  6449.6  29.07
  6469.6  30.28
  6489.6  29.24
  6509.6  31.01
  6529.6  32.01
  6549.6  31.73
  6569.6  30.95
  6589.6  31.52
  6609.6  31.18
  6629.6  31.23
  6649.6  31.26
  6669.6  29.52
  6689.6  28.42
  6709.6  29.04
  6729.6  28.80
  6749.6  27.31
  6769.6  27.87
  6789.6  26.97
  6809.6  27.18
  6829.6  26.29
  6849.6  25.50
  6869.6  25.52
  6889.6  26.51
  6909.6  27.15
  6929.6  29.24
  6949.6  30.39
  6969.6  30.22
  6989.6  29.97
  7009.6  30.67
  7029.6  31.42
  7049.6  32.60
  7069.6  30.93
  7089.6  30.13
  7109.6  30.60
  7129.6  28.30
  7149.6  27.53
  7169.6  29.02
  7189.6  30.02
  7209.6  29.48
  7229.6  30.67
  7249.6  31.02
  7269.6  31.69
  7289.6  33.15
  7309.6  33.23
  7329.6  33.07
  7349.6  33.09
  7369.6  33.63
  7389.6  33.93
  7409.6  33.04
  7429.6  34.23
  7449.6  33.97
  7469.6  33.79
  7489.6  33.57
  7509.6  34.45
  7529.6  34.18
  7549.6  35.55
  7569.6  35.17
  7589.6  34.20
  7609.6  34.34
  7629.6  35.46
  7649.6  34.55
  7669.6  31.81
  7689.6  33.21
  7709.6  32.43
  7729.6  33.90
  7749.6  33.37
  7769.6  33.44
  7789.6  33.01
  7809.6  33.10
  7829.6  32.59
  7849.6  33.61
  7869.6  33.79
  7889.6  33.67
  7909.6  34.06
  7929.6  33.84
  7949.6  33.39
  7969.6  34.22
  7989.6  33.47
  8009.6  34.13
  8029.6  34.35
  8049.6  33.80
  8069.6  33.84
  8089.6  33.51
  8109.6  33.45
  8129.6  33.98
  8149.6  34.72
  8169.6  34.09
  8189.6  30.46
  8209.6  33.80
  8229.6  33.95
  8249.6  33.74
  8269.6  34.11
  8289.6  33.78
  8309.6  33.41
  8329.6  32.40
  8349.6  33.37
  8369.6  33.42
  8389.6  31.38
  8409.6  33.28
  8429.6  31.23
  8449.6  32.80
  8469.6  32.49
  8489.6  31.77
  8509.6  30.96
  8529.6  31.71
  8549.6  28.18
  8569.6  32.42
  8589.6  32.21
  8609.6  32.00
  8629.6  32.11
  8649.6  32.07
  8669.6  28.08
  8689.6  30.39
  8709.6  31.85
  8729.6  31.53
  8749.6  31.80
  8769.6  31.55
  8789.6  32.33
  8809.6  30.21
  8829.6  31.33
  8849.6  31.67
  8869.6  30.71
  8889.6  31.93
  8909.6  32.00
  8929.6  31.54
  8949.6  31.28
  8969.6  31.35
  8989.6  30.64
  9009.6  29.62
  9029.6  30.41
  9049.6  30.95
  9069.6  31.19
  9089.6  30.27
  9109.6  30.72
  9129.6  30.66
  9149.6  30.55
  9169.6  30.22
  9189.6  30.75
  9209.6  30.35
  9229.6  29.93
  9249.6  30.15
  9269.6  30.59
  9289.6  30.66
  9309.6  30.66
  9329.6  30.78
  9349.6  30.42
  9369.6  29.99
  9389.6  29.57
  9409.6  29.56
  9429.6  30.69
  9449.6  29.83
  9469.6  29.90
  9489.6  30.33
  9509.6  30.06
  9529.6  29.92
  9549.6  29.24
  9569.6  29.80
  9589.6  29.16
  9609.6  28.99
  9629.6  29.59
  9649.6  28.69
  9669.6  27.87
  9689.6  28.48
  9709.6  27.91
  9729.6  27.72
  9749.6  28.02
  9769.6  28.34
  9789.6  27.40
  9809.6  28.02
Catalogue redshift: 0.00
